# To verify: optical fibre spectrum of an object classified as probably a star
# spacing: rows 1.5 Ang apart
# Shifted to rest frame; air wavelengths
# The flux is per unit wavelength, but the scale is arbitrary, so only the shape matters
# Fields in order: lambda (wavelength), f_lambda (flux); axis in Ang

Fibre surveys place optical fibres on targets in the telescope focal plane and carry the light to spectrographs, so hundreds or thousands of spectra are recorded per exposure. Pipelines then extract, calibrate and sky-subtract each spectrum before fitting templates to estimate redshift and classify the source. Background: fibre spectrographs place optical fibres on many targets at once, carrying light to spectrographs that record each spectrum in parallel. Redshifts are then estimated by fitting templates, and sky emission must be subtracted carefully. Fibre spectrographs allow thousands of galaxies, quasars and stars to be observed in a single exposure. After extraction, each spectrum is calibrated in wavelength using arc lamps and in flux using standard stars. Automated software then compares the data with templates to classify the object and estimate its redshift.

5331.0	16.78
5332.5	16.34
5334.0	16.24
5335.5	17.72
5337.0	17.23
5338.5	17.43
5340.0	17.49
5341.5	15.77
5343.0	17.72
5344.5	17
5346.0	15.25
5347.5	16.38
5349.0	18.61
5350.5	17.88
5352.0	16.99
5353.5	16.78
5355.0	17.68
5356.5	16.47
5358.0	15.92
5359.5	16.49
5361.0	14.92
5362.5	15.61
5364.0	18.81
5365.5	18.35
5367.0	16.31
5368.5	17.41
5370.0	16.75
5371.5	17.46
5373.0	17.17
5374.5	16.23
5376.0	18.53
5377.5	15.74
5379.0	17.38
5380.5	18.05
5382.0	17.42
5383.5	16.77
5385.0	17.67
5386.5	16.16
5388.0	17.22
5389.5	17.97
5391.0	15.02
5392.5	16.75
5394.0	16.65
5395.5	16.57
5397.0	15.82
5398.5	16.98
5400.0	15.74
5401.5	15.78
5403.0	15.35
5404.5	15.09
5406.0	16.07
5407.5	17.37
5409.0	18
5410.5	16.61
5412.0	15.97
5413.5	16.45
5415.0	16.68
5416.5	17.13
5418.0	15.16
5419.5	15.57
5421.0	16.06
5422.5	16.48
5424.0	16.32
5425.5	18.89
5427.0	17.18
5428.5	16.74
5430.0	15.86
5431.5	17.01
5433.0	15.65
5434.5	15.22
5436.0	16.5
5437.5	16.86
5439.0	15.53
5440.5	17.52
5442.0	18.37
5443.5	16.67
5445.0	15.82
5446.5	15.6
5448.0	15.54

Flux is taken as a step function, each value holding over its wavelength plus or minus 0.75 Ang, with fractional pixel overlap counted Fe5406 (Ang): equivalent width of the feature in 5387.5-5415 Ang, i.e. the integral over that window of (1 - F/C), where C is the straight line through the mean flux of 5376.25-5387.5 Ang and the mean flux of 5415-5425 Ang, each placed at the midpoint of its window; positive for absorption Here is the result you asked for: 0.4 Ang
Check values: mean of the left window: 17.1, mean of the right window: 16.2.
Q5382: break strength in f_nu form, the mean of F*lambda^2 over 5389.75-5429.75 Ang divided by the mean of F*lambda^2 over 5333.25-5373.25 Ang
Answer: 1.0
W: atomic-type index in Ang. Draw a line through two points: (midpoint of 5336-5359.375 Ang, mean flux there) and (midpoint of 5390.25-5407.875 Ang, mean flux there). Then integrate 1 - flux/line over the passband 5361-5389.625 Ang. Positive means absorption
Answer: -1.1 Ang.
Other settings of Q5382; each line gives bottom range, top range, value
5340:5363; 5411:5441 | 1.01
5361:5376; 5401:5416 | 0.97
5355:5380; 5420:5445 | 1.01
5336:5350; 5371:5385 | 1.03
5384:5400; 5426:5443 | 1.01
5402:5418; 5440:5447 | 1.04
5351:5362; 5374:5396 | 1.04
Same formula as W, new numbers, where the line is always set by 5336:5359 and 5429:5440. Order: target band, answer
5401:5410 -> 0.1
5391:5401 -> 0.1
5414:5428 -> -0.3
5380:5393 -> -0.3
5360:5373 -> -0.1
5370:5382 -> -0.4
